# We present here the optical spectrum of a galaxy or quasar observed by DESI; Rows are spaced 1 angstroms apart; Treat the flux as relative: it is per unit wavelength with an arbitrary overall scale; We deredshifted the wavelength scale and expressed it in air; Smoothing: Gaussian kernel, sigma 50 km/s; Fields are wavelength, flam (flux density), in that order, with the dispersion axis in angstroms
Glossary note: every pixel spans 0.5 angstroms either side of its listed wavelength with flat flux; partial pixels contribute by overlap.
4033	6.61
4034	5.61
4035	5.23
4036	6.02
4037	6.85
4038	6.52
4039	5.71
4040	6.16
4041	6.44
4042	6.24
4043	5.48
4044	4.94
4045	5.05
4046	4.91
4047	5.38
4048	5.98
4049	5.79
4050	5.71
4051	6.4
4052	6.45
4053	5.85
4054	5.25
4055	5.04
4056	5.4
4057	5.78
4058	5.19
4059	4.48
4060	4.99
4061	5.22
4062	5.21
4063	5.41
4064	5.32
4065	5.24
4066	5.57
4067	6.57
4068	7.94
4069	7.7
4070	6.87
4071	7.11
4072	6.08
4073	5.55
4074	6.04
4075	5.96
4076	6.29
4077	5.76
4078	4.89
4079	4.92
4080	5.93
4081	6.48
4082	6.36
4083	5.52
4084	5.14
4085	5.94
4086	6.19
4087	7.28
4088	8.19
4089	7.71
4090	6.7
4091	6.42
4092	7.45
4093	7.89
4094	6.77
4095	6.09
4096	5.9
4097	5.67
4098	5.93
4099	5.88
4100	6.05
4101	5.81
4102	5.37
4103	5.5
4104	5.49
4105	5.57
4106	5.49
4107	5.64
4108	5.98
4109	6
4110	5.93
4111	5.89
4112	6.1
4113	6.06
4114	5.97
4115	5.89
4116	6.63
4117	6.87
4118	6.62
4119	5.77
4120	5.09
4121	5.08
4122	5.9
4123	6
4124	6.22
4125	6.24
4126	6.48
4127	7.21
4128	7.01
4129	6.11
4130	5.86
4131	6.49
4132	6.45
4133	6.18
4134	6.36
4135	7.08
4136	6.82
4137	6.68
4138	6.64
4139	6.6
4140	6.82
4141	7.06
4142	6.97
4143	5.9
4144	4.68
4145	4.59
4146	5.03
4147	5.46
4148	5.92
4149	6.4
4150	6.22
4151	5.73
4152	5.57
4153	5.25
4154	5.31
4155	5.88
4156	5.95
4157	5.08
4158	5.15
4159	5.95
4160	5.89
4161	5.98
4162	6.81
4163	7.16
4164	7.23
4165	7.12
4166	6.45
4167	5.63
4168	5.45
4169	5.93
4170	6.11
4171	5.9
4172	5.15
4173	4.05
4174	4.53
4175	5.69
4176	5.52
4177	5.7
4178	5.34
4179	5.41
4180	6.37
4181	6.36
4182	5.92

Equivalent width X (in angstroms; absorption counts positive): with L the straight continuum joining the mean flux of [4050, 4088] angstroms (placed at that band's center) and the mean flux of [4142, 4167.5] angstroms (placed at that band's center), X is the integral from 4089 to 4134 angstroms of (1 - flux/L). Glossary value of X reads -2.0 angstroms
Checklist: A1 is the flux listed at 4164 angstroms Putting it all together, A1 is 7.23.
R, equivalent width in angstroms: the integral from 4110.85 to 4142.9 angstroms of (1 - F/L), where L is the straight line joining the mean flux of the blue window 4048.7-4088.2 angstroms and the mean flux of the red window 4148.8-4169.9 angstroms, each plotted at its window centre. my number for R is -2.0 angstroms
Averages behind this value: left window 5.91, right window 6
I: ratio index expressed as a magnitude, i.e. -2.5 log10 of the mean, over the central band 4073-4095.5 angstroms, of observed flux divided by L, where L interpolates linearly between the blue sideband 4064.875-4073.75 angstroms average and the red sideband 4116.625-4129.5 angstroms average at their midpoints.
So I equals 0.02 mag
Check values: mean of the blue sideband 6.55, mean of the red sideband 6.19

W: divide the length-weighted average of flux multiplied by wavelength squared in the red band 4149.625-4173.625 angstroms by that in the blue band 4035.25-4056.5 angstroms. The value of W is 1.1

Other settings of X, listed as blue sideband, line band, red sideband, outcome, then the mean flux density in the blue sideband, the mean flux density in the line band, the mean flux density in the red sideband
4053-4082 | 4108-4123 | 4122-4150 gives 0.34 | 5.8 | 5.99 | 6.26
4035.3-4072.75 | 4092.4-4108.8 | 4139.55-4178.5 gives -0.35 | 5.84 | 5.95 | 5.81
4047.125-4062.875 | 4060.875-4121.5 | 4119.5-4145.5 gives -2.61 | 5.51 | 6.1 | 6.25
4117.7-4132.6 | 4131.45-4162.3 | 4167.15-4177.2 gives -1.03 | 6.16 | 6.01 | 5.4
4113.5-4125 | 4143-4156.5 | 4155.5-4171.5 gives 1.18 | 6.01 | 5.55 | 6.11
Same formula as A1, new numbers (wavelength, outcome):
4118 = 6.62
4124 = 6.22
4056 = 5.4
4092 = 7.45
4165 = 7.12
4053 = 5.85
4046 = 4.91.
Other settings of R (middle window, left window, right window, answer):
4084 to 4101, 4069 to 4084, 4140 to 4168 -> -1.6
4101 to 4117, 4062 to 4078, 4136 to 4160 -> 0.4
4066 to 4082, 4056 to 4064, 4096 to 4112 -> -2.6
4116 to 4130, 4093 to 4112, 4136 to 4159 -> -0.8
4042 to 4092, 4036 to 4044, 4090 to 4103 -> 2.1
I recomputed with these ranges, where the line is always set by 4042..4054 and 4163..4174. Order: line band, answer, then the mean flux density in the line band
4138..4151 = -0.03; 5.99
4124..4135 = -0.11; 6.46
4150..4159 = 0.06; 5.56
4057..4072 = -0.04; 5.92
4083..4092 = -0.17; 6.67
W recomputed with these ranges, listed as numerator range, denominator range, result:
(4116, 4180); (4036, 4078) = 1.07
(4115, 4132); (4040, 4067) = 1.17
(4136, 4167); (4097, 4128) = 1.03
